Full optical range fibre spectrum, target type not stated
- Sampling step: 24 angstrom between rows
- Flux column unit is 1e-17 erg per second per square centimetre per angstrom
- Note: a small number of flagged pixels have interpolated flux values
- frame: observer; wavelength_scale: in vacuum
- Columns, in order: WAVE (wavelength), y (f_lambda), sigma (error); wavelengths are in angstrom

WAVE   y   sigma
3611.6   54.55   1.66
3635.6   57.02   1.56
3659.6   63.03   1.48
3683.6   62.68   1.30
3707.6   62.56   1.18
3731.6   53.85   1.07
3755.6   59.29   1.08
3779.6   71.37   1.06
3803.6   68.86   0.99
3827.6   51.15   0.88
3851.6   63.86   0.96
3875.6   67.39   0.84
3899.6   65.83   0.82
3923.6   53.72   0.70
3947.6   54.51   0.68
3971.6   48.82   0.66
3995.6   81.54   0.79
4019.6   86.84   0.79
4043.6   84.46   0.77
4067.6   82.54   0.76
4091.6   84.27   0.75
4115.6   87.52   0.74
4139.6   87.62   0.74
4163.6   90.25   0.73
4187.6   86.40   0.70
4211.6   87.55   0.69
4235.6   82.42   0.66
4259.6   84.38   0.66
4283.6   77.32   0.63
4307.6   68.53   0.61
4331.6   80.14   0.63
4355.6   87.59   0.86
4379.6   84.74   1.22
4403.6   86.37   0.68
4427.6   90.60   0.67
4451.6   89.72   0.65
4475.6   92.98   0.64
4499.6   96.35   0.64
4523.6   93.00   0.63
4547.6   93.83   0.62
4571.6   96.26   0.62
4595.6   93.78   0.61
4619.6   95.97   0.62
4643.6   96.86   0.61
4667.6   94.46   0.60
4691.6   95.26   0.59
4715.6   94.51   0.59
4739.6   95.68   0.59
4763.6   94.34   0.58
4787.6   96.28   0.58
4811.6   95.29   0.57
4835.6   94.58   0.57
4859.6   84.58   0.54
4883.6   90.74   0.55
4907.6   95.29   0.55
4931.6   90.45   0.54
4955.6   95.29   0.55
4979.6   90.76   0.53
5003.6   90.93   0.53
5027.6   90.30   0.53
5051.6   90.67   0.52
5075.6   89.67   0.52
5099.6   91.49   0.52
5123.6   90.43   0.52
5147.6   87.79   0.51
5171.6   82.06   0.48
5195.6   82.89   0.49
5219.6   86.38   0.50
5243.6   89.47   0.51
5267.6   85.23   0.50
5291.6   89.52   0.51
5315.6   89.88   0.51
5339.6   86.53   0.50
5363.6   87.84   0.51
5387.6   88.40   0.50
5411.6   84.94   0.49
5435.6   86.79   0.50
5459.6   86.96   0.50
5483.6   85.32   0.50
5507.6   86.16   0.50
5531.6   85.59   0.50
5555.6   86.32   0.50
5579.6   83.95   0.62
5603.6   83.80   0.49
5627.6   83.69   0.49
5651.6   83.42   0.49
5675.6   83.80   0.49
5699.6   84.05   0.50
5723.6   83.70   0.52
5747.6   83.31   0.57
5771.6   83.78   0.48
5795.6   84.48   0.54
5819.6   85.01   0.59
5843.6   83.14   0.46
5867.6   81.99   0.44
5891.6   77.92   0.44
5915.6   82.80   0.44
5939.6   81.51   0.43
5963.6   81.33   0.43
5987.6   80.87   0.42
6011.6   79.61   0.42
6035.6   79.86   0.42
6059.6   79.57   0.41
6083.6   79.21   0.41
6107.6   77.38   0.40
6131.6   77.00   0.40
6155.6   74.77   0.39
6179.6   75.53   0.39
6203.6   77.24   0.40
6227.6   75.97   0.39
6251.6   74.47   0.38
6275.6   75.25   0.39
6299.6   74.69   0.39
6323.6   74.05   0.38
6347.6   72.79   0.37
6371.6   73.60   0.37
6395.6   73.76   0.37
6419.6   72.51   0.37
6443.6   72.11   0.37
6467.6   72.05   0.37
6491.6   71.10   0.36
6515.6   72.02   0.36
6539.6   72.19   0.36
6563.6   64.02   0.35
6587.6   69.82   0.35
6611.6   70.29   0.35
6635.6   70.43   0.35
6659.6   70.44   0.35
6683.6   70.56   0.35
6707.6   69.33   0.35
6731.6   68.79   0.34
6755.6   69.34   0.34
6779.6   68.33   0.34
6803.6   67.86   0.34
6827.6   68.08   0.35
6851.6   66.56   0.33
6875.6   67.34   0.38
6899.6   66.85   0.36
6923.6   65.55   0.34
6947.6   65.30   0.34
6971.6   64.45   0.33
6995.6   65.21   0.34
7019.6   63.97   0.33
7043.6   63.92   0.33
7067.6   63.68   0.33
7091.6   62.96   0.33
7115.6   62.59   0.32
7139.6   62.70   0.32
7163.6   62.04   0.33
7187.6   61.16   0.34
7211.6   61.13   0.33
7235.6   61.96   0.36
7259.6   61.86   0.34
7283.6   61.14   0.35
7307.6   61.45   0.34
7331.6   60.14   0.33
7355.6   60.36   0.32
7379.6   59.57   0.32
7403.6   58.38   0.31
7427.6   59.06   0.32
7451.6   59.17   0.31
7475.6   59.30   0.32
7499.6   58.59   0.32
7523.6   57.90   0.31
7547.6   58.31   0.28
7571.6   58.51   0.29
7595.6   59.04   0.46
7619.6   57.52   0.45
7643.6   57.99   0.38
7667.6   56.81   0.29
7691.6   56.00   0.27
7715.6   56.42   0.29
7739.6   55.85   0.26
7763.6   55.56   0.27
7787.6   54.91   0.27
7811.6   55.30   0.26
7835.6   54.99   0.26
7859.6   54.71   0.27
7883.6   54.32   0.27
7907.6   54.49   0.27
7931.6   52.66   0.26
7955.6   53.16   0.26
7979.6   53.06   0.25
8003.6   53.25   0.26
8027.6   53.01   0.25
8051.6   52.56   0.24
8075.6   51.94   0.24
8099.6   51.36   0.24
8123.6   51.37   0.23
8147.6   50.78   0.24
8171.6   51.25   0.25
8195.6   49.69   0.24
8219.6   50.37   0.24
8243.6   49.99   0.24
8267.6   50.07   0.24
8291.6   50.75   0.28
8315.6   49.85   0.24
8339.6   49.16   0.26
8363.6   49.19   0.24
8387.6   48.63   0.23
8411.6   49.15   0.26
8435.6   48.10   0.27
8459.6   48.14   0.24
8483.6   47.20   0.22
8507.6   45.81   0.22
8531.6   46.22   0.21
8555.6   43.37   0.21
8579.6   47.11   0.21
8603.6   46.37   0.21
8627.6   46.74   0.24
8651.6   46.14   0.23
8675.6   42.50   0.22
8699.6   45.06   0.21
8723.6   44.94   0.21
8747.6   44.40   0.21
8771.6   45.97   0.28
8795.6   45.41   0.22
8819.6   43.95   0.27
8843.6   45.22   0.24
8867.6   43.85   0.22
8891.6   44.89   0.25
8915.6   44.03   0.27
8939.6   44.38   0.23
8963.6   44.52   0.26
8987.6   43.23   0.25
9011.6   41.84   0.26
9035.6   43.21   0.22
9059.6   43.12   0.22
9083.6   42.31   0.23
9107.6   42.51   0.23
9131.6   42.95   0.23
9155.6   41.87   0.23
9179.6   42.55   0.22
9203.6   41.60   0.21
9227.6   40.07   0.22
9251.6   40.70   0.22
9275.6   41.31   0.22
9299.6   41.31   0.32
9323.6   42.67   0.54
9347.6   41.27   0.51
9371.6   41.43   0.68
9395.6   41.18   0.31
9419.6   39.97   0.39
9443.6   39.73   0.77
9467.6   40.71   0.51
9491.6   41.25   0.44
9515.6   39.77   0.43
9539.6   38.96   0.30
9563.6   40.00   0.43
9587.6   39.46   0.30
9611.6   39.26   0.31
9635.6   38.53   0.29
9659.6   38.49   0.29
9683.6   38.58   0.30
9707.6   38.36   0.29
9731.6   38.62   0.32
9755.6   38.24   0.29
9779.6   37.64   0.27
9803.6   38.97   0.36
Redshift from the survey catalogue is 0.000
